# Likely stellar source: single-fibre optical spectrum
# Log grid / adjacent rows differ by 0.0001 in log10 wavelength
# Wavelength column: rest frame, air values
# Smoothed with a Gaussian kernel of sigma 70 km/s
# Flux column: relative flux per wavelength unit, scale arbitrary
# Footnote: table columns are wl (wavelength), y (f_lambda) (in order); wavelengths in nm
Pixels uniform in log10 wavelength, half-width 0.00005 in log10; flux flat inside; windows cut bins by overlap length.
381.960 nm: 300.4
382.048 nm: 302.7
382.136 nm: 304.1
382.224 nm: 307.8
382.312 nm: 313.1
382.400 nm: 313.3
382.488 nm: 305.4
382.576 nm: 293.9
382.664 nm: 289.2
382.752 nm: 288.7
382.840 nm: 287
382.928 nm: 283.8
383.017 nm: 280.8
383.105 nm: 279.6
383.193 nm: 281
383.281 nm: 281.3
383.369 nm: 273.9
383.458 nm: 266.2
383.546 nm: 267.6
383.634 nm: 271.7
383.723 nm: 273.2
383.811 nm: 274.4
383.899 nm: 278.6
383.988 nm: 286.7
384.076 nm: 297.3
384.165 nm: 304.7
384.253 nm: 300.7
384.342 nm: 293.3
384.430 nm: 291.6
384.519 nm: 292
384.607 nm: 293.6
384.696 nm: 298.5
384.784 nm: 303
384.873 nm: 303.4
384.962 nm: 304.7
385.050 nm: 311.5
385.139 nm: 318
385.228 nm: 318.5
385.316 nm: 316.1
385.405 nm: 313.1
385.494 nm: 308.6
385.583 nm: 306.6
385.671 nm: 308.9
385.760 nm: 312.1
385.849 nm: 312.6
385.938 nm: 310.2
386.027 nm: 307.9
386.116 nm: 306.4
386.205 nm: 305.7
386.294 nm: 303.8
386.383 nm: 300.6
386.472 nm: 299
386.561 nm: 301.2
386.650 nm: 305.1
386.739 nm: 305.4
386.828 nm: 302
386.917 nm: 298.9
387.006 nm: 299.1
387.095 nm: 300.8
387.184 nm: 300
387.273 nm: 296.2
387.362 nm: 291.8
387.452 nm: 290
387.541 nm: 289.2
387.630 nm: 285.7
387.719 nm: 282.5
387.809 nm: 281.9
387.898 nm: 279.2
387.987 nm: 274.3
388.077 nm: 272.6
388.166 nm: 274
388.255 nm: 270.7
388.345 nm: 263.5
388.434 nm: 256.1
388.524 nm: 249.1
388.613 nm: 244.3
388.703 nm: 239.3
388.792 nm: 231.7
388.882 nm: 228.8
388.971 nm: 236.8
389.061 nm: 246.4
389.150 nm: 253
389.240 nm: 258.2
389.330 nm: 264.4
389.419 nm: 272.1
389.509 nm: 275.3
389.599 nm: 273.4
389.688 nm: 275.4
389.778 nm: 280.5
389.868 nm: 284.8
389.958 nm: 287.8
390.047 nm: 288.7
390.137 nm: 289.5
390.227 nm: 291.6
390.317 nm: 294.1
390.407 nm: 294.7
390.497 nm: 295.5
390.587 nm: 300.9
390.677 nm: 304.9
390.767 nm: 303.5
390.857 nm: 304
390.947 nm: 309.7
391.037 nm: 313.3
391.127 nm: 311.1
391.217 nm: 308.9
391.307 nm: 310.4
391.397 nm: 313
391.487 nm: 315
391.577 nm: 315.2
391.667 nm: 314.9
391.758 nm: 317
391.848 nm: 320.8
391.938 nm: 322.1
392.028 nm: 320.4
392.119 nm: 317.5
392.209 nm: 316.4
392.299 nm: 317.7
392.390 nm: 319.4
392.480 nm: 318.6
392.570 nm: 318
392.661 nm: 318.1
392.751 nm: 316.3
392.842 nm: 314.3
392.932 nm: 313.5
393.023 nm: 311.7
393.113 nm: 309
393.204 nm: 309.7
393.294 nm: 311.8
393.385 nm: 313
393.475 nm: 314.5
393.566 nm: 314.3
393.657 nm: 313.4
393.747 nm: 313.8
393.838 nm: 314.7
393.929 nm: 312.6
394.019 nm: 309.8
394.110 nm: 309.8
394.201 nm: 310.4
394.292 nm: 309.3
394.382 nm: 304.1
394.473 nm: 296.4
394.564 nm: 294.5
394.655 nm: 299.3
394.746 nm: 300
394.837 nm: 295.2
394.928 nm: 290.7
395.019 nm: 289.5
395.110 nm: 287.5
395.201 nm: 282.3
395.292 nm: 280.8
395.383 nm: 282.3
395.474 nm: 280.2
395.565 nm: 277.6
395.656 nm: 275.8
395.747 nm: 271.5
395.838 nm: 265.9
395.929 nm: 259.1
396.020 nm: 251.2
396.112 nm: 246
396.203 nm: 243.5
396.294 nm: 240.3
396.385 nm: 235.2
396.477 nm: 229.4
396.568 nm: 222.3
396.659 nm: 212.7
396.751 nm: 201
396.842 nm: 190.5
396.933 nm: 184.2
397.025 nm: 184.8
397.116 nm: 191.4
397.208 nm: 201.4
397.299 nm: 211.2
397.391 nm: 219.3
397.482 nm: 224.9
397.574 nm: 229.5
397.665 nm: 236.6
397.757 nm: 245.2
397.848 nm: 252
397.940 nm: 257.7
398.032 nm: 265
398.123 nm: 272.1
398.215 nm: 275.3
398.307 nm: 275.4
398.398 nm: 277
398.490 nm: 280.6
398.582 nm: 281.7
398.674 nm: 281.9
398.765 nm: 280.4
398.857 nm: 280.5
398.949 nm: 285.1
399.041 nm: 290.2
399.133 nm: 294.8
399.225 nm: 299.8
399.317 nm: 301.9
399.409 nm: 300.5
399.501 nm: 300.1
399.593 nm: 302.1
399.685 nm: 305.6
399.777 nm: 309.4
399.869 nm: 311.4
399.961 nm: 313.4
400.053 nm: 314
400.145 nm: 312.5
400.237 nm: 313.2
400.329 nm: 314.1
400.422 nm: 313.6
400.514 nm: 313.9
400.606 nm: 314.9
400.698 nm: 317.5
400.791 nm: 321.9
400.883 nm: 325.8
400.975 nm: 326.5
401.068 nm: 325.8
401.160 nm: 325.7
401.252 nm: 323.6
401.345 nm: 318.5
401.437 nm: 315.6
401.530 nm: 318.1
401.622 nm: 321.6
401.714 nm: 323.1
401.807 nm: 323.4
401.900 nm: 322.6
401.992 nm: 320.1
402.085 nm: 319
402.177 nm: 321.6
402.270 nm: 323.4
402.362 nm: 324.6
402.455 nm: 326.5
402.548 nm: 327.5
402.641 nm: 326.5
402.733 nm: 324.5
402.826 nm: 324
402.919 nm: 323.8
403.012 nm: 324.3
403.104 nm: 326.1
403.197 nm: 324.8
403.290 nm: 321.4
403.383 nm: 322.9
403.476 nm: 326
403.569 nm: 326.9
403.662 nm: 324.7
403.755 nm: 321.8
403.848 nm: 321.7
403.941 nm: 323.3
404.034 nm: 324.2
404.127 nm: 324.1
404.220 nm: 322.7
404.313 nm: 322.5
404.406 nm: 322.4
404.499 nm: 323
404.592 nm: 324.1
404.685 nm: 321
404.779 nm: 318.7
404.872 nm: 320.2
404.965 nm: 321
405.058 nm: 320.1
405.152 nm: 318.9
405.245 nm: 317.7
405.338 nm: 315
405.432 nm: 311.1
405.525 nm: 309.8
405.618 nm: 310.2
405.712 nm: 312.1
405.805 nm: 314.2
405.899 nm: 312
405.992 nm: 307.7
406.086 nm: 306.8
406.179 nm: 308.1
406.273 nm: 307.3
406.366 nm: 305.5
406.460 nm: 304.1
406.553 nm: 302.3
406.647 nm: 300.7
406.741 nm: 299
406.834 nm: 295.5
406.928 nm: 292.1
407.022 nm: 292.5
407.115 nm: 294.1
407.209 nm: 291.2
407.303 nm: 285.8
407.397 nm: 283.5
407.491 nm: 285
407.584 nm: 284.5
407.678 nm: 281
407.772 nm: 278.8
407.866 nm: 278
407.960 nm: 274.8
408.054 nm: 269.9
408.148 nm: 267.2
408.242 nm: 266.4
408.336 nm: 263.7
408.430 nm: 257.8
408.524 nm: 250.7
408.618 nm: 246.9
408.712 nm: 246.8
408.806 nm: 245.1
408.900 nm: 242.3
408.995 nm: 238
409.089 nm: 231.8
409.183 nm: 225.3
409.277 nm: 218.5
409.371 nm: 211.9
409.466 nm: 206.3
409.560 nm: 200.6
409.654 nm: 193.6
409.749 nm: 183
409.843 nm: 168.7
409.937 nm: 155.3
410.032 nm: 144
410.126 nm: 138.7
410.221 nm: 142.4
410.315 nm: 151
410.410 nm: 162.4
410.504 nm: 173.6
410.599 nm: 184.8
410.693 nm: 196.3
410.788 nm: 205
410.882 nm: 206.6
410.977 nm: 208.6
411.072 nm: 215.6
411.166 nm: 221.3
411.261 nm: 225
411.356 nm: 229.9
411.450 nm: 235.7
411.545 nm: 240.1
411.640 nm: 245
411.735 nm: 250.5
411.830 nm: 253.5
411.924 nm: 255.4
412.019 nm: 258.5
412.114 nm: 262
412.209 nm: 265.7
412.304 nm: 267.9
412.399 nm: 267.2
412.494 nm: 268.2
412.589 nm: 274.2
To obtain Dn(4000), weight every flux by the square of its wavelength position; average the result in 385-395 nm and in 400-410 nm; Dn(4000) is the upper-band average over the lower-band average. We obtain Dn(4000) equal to 1.07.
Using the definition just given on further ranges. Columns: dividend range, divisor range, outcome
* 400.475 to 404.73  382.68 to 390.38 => 1.22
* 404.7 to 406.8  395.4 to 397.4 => 1.40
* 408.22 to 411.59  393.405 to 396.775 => 0.80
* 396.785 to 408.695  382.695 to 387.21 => 1.10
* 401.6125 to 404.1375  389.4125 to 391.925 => 1.15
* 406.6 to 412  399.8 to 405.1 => 0.76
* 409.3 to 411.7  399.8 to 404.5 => 0.63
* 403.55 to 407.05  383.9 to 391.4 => 1.18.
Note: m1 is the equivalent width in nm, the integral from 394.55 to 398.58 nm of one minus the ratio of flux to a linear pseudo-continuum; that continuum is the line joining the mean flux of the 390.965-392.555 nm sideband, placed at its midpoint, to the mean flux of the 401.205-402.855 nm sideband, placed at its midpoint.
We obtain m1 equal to 0.85 nm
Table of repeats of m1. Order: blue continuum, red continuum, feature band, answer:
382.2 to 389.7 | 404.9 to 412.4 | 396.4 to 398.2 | 0.31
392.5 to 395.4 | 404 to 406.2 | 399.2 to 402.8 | -0.05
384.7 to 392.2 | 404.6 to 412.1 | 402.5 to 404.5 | -0.45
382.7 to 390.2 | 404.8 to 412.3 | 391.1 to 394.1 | -0.41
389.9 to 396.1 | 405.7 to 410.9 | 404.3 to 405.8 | -0.34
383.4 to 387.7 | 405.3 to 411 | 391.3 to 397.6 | -0.04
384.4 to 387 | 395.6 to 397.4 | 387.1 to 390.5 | 0.12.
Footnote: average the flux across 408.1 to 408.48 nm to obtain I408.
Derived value 264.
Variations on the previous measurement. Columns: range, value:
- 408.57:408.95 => 245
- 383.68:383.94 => 276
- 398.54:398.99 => 282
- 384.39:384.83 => 296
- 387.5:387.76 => 286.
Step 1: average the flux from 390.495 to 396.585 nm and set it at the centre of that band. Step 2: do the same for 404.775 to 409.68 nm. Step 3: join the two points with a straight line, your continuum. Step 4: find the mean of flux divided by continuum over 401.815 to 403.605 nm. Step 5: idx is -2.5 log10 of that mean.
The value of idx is -0.14 mag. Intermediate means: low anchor 298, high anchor 280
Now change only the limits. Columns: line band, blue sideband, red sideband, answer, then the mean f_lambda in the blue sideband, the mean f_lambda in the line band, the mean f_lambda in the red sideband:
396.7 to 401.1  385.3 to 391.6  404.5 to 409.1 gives 0.06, 288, 275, 291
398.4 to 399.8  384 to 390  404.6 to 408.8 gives 0.00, 287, 292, 294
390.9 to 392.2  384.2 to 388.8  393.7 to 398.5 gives -0.14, 293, 315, 262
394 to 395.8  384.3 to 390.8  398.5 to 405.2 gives 0.04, 288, 292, 316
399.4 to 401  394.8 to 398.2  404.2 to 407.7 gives -0.16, 246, 313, 307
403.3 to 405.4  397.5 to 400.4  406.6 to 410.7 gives -0.24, 285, 322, 237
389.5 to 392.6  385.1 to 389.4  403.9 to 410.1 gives -0.07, 286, 304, 278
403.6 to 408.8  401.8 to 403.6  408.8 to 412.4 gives -0.10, 324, 300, 212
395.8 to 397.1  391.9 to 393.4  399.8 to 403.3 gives 0.37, 316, 225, 321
